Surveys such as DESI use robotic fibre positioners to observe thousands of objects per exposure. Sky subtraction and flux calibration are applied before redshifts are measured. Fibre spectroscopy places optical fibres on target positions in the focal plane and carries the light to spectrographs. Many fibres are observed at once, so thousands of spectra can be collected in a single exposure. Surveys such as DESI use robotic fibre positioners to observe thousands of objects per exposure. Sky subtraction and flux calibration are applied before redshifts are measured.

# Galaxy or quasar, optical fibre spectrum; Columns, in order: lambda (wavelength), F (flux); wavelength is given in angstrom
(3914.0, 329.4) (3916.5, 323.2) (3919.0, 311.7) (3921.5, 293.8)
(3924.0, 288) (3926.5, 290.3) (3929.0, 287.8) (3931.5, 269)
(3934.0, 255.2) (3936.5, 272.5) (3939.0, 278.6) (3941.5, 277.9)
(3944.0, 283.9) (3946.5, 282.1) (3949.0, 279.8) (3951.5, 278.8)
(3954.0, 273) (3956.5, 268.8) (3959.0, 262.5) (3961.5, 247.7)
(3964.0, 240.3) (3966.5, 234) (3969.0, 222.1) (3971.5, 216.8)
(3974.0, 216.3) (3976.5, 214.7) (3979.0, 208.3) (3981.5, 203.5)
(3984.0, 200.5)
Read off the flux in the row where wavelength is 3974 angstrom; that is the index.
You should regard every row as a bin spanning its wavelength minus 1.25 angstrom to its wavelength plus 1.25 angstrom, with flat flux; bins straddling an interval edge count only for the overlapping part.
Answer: 216.3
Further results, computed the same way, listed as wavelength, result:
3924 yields 288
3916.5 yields 323.2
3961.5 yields 247.7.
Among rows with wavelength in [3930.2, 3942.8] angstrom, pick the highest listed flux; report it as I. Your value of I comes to 278.6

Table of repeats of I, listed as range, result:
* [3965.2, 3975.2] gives 234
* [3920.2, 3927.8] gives 293.8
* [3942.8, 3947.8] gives 283.9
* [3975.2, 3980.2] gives 214.7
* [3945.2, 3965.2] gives 282.1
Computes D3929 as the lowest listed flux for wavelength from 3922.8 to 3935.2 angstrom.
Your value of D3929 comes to 255.2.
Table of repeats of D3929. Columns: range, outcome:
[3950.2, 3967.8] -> 234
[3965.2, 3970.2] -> 222.1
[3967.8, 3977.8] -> 214.7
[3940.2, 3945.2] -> 277.9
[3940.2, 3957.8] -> 268.8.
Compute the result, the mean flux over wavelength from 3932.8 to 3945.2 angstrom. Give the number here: 274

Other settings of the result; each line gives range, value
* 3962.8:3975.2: 226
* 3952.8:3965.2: 258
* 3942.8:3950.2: 282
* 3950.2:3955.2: 276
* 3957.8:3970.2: 241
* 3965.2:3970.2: 228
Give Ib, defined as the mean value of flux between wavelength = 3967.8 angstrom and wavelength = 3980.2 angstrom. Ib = 216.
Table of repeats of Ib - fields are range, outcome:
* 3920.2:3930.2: 290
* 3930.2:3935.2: 262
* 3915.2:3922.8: 310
